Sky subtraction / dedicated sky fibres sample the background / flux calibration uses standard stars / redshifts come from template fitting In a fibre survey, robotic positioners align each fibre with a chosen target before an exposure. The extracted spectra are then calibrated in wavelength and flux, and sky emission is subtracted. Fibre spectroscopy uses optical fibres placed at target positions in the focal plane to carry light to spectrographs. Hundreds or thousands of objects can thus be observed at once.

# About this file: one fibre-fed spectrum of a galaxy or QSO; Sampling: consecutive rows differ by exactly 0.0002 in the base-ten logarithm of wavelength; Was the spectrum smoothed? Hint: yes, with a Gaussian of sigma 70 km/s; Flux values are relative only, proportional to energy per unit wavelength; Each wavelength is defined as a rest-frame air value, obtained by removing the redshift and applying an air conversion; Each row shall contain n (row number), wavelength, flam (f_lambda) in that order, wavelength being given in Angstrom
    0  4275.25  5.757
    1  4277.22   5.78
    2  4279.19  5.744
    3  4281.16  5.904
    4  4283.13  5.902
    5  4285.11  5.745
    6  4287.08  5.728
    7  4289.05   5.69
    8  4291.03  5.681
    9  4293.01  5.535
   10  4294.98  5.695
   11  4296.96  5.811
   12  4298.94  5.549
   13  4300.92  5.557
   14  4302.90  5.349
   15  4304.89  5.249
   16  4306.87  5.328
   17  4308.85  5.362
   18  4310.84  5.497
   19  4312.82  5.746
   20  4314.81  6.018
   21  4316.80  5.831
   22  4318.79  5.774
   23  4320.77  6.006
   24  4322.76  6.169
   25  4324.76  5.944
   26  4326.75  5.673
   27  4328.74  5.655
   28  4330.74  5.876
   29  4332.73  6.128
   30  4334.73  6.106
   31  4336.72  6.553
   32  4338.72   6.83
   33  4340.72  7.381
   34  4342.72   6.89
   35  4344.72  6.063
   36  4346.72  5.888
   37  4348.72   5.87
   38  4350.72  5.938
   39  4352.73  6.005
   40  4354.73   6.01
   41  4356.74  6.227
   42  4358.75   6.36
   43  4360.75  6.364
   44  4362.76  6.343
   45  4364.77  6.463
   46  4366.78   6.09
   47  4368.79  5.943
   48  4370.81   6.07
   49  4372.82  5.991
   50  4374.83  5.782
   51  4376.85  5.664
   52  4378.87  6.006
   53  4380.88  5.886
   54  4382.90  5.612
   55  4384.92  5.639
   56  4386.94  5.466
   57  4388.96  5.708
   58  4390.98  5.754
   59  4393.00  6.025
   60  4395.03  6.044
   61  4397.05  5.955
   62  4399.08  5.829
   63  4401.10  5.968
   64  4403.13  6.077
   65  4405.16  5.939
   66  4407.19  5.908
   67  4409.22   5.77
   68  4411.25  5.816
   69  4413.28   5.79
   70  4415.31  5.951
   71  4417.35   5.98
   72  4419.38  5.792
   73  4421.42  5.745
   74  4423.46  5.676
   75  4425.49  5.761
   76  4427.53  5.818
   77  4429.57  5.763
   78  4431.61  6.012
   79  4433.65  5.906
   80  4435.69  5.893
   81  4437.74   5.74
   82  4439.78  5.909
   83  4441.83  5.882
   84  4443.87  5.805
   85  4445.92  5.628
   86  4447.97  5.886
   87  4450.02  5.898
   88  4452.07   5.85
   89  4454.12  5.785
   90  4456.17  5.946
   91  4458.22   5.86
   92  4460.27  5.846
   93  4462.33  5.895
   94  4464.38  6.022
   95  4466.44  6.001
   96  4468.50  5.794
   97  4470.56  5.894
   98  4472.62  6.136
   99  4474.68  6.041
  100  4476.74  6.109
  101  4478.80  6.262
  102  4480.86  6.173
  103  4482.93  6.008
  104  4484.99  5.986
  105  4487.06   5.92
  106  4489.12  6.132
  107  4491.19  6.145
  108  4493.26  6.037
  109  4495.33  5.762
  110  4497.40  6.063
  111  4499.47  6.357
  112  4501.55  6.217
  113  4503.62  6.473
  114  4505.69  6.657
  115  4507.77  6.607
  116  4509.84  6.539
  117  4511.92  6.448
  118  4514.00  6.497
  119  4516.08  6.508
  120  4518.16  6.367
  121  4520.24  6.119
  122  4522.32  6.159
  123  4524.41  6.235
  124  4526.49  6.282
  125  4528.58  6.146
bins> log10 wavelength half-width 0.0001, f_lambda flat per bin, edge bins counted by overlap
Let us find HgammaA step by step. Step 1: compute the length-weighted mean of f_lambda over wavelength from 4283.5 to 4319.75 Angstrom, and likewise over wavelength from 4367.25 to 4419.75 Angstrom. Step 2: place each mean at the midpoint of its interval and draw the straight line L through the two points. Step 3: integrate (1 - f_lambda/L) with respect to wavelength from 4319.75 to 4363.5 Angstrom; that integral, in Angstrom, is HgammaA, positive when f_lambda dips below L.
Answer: -3.56 Angstrom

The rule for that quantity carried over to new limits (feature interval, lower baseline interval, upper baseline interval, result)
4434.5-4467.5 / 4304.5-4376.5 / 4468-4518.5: 1.59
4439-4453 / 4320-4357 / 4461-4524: 0.77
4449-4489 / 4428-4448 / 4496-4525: 0.60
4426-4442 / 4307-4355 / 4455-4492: 0.41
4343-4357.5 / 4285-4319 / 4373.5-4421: -0.79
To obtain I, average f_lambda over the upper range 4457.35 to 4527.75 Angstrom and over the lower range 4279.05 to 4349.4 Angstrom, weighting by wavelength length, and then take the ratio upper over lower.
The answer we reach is 1.05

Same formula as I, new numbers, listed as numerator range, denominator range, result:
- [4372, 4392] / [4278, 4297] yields 1.00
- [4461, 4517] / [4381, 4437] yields 1.06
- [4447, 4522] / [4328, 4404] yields 1.01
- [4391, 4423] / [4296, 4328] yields 1.04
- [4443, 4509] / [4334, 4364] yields 0.95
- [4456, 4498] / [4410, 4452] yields 1.03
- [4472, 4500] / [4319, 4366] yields 0.98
